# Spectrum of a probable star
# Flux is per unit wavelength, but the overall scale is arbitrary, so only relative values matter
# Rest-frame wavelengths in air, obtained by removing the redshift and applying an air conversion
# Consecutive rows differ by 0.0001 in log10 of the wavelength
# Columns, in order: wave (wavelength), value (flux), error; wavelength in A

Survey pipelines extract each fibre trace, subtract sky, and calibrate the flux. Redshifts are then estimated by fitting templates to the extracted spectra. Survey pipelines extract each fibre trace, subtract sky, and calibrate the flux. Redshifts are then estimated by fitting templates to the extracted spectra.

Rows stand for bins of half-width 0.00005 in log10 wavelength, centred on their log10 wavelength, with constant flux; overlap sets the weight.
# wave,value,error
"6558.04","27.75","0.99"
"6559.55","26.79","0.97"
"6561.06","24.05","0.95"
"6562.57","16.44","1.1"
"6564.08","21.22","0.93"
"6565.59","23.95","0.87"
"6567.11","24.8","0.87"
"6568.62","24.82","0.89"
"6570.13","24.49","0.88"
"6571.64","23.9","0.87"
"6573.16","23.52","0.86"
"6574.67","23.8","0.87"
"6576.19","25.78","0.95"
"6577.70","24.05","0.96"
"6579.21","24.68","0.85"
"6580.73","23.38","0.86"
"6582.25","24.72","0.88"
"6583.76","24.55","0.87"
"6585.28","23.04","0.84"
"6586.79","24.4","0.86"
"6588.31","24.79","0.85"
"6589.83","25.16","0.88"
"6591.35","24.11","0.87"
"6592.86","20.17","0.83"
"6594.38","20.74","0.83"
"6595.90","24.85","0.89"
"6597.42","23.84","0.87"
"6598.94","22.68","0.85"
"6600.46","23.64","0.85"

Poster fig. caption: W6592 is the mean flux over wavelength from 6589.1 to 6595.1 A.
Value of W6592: 22.6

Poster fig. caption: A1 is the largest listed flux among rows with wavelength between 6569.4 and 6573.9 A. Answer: 24.49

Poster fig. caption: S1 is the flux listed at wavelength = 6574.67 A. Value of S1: 23.8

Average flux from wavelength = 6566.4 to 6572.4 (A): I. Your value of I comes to 24.5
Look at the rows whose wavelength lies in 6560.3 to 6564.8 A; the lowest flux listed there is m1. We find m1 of 16.44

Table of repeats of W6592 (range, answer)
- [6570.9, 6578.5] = 24.2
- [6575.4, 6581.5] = 24.4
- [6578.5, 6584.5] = 24.3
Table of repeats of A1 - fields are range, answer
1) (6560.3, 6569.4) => 24.82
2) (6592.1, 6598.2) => 24.85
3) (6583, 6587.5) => 24.55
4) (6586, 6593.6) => 25.16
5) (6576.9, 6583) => 24.72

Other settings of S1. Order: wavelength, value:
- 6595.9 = 24.85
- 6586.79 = 24.4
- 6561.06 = 24.05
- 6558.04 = 27.75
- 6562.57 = 16.44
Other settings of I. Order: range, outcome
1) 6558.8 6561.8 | 25.4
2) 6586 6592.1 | 24.6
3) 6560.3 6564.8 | 20.6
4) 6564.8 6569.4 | 24.5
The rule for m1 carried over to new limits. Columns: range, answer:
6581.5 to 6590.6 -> 23.04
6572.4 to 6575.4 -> 23.52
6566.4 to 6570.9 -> 24.49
